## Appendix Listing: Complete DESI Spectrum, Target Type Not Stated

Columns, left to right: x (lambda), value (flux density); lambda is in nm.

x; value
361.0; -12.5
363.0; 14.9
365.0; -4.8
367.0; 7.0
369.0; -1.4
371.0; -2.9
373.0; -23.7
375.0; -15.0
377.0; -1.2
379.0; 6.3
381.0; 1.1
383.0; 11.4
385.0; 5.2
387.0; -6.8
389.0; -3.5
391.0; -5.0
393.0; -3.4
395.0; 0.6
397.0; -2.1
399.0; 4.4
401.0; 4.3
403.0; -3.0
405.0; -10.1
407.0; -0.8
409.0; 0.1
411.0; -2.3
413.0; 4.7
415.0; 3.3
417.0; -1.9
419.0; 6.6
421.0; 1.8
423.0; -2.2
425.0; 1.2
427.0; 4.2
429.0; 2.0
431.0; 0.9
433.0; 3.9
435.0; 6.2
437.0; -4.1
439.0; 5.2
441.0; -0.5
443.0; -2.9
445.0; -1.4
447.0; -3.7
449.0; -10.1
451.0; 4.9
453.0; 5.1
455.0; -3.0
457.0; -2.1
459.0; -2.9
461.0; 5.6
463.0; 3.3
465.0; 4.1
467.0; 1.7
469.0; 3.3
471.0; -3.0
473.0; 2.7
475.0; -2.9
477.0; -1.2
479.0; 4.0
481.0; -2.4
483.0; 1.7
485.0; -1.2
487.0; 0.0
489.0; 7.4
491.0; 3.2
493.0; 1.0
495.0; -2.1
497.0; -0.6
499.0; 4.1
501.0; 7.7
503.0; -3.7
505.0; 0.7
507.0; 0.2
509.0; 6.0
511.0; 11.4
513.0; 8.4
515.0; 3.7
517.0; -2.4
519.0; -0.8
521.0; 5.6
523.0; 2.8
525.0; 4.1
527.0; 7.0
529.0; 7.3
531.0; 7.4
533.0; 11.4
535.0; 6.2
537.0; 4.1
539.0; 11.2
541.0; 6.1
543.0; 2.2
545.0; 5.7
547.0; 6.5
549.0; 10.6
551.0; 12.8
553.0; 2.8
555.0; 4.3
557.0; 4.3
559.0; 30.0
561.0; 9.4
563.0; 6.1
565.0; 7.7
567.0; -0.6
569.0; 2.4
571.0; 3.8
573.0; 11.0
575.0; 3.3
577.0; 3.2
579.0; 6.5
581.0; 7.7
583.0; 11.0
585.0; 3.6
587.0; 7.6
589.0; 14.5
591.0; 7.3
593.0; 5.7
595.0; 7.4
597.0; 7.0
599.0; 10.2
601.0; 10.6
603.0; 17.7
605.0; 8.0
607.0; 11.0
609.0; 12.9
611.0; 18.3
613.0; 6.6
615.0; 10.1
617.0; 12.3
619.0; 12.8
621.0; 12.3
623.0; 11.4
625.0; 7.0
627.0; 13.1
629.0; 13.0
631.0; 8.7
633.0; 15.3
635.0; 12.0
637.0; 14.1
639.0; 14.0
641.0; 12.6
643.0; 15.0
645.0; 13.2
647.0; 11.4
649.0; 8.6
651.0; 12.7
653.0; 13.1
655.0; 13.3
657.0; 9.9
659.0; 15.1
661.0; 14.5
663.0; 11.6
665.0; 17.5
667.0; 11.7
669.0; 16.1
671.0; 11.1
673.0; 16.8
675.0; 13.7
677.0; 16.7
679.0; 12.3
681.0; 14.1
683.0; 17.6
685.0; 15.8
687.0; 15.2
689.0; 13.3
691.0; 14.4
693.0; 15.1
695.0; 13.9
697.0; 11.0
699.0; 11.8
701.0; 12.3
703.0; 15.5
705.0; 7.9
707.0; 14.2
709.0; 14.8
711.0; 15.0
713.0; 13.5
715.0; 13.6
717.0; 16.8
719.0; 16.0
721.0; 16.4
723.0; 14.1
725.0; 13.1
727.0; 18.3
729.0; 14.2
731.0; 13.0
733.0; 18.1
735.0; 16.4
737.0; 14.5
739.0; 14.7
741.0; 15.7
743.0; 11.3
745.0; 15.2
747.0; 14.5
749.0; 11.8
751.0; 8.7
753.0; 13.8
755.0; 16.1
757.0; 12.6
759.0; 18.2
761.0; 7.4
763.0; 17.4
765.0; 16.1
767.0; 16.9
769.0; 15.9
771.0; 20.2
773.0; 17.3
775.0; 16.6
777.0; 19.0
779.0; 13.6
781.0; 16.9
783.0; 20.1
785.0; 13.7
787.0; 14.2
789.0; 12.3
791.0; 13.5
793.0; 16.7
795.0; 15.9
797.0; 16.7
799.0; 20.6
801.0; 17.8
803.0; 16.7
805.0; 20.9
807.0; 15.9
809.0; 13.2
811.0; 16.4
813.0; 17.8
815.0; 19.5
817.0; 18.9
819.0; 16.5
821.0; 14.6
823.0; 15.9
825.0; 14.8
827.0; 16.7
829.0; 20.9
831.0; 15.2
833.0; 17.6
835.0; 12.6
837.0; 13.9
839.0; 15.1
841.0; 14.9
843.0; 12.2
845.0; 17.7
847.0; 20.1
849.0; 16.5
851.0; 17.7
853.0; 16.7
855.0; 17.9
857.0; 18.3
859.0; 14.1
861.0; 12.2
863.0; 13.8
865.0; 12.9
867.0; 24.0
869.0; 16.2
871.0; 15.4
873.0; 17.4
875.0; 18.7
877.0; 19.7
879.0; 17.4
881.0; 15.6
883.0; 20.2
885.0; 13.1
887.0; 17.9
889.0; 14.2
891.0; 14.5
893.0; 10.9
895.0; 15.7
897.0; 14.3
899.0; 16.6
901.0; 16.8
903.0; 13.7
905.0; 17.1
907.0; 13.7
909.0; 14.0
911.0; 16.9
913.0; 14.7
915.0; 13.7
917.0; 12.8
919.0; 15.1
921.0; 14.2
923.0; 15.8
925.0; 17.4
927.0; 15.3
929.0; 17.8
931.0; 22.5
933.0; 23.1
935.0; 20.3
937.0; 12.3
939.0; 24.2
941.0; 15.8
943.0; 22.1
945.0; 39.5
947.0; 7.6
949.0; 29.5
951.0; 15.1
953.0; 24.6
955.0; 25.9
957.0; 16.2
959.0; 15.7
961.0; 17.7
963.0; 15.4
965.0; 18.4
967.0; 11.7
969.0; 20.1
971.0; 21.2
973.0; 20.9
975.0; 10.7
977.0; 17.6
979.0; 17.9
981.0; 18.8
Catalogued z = 0.45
